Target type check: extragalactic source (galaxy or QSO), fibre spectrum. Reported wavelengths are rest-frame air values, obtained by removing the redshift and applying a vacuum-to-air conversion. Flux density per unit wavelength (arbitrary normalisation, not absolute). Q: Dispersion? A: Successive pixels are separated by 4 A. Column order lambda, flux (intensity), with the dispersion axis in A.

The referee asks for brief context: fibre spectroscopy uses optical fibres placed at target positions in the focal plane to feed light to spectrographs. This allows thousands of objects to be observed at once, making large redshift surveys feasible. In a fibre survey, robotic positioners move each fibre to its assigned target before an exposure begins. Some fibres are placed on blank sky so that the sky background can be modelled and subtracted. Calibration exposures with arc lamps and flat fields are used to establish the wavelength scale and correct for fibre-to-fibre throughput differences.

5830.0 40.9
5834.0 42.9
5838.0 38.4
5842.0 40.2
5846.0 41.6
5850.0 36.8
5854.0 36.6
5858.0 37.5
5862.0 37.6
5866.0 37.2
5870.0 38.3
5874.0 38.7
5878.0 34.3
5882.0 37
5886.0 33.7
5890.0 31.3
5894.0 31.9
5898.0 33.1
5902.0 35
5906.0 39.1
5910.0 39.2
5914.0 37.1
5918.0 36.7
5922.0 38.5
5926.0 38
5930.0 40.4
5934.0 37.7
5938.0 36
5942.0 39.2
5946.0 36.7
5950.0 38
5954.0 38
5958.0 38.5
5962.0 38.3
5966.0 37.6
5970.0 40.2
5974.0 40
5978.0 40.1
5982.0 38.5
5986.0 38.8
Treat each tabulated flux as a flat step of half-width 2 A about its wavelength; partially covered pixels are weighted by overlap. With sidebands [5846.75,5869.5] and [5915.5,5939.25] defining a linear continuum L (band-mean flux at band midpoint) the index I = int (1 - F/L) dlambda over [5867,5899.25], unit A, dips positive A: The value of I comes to 2.33 A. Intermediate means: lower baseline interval 37.5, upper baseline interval 37.9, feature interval 34.9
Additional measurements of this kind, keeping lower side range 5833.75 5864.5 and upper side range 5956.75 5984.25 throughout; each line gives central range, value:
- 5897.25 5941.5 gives 1.6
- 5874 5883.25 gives 0.6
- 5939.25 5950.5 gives 0.3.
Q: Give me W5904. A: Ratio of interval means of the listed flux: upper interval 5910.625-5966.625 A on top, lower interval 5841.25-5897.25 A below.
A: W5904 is 1.04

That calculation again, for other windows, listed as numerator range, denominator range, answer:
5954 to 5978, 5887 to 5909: 1.14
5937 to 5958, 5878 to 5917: 1.07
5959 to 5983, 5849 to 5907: 1.09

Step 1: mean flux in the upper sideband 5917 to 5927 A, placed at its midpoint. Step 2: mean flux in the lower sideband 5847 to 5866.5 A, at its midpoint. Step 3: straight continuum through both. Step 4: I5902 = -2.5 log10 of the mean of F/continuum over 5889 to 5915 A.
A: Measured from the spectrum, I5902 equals 0.070 mag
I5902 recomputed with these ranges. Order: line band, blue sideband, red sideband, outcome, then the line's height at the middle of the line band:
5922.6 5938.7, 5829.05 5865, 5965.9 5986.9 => 0.03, 39.3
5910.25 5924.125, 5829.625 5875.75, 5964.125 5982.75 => 0.04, 39.1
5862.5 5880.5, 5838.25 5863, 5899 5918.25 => 0.02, 38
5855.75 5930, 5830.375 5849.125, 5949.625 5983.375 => 0.10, 39.8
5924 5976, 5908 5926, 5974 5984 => 0.01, 38.7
